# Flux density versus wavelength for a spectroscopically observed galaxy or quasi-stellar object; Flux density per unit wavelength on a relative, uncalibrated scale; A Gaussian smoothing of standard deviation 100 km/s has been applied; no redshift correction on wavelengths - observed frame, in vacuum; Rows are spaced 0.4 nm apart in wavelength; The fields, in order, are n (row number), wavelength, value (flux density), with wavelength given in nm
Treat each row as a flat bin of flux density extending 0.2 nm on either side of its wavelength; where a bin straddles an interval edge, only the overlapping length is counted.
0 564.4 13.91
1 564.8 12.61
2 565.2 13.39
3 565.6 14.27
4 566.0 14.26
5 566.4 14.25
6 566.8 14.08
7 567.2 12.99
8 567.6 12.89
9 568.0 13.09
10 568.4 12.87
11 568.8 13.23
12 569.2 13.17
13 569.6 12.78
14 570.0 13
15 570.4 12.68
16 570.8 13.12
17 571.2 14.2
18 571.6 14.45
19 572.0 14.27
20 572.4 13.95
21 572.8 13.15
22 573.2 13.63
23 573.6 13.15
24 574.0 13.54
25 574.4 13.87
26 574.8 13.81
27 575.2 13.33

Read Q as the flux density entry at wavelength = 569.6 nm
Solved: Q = 12.78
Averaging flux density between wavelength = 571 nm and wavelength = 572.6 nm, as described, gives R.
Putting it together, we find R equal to 14.2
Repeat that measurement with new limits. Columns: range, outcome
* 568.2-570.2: 13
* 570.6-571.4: 13.7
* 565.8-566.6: 14.3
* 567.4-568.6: 13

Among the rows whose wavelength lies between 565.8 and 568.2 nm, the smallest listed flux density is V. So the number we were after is 12.89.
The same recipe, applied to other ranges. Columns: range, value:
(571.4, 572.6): 13.95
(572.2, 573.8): 13.15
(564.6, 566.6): 12.61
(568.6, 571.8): 12.68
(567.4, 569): 12.87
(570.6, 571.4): 13.12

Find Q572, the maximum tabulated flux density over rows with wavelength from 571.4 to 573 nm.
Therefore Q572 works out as 14.45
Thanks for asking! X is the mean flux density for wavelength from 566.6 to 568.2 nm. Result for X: 13.3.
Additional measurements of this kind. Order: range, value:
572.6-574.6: 13.5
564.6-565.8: 13.4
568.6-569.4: 13.2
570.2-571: 12.9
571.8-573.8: 13.6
